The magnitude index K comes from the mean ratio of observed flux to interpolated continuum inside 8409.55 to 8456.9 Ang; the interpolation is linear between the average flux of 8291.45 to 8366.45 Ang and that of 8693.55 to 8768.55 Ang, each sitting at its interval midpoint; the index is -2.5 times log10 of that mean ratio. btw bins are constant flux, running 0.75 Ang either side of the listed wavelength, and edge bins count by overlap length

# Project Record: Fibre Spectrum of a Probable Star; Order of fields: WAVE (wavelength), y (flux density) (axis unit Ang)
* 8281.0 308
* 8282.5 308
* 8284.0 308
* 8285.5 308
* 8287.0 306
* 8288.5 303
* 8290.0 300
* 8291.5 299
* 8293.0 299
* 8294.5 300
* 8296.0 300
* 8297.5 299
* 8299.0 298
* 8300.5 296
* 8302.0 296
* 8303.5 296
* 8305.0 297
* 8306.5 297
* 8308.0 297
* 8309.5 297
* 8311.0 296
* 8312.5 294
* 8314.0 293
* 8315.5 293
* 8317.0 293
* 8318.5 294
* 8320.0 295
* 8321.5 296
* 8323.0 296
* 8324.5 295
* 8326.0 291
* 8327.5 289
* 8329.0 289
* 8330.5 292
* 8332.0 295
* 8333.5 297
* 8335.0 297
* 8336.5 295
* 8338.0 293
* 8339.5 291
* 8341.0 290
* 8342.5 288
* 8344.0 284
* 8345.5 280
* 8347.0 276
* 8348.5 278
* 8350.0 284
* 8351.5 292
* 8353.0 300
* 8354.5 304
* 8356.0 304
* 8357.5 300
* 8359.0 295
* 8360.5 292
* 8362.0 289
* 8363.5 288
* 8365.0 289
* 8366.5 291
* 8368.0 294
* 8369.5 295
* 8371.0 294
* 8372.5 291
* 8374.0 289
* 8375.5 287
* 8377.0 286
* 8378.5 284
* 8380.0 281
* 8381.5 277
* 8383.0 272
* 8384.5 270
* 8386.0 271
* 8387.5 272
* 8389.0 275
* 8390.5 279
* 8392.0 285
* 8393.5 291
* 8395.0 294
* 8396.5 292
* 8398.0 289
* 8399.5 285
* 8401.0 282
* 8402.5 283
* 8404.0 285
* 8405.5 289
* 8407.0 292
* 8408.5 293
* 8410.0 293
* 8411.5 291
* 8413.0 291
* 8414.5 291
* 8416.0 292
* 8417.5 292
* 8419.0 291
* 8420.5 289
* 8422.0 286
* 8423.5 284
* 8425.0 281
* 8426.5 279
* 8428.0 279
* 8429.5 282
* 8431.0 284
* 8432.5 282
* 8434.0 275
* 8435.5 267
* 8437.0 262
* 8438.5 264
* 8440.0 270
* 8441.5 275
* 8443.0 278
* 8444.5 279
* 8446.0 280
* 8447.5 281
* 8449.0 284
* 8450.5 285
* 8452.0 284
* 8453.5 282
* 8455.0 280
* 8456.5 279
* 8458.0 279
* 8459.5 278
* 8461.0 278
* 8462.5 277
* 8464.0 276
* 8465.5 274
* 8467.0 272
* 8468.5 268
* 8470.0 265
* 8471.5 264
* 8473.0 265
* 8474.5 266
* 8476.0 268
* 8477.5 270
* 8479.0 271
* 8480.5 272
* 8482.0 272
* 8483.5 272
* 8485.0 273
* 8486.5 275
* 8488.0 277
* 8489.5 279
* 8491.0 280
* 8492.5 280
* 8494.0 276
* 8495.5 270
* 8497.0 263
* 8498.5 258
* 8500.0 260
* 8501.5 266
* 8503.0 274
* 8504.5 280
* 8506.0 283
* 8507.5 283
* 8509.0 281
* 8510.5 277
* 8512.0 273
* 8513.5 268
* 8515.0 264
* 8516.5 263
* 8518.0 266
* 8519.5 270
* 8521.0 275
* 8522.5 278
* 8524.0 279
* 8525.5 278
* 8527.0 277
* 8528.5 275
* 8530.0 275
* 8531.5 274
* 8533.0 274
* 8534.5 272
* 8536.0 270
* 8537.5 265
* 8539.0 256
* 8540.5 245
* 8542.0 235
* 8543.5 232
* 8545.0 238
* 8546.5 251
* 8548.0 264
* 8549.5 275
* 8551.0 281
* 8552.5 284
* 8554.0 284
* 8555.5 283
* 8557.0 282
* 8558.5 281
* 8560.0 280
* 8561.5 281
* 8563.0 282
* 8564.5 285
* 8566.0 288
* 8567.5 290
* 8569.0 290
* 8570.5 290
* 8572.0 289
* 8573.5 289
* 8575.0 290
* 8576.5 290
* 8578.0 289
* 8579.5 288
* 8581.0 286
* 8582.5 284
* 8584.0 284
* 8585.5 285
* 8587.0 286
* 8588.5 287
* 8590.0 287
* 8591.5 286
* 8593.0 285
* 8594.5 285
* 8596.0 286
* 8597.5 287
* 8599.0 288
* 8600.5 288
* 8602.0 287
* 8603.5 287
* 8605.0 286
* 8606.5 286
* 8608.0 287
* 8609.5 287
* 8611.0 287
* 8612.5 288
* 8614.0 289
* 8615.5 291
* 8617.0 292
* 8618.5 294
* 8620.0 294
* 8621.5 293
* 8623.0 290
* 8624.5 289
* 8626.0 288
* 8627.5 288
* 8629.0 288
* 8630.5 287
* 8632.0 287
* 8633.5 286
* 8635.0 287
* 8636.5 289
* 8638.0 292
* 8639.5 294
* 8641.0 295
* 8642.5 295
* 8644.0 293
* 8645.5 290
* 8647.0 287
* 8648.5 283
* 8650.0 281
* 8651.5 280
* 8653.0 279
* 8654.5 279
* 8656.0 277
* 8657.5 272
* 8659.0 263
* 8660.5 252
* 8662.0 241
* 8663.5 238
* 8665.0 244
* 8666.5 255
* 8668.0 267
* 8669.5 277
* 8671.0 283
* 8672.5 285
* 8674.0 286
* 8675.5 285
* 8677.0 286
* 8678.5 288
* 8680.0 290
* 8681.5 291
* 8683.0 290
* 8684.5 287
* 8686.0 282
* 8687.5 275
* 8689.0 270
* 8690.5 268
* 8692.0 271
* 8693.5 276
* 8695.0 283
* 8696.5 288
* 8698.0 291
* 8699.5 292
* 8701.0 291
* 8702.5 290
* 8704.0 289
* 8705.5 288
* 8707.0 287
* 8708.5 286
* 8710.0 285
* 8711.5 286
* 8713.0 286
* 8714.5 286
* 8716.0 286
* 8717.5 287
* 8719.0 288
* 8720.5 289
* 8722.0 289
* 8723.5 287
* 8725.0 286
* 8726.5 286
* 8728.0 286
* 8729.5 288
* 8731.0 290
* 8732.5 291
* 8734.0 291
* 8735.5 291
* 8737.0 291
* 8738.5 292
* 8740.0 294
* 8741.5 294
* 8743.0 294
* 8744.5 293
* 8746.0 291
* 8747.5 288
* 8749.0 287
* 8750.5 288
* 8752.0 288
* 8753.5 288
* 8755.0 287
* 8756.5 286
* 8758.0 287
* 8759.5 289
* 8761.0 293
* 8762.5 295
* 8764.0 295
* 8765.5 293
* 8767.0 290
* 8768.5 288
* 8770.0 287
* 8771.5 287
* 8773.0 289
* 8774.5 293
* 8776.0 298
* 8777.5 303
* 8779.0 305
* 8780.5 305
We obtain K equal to 0.041 mag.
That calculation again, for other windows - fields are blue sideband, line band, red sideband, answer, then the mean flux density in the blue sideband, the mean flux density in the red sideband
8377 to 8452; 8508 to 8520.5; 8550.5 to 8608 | 0.054 mag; 282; 286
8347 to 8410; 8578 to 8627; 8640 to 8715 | -0.023 mag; 287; 280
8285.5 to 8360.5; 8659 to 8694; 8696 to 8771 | 0.065 mag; 295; 289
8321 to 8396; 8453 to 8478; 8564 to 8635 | 0.059 mag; 289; 288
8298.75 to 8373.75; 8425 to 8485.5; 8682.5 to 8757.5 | 0.062 mag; 293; 287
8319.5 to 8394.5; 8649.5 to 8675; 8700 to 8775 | 0.081 mag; 289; 289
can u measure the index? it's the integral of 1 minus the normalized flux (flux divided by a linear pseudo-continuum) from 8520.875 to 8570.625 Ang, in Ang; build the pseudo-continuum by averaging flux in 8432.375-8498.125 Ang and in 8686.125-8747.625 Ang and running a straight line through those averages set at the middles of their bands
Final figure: 1.0 Ang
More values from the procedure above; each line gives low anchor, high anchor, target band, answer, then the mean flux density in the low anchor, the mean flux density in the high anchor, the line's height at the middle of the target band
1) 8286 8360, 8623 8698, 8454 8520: 3.4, 295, 280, 287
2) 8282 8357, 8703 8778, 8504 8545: 3.3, 295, 289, 292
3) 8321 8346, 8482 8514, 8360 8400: 0.2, 292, 274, 287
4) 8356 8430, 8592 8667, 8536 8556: 1.6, 287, 283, 284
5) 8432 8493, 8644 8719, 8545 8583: -0.7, 275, 279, 277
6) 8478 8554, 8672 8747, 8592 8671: -0.7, 270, 287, 280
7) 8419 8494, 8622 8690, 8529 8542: 0.6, 276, 280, 278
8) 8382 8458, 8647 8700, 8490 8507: 0.5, 282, 276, 280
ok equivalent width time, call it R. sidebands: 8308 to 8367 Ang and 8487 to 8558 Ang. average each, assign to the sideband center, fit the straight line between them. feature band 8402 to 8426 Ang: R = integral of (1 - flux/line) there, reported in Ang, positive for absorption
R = -0.5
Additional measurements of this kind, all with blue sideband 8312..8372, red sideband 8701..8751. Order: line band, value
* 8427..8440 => 0.8 Ang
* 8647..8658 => 0.4 Ang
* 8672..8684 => 0.1 Ang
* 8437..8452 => 0.7 Ang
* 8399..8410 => 0.2 Ang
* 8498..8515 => 1.0 Ang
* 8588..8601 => 0.2 Ang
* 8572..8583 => 0.1 Ang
